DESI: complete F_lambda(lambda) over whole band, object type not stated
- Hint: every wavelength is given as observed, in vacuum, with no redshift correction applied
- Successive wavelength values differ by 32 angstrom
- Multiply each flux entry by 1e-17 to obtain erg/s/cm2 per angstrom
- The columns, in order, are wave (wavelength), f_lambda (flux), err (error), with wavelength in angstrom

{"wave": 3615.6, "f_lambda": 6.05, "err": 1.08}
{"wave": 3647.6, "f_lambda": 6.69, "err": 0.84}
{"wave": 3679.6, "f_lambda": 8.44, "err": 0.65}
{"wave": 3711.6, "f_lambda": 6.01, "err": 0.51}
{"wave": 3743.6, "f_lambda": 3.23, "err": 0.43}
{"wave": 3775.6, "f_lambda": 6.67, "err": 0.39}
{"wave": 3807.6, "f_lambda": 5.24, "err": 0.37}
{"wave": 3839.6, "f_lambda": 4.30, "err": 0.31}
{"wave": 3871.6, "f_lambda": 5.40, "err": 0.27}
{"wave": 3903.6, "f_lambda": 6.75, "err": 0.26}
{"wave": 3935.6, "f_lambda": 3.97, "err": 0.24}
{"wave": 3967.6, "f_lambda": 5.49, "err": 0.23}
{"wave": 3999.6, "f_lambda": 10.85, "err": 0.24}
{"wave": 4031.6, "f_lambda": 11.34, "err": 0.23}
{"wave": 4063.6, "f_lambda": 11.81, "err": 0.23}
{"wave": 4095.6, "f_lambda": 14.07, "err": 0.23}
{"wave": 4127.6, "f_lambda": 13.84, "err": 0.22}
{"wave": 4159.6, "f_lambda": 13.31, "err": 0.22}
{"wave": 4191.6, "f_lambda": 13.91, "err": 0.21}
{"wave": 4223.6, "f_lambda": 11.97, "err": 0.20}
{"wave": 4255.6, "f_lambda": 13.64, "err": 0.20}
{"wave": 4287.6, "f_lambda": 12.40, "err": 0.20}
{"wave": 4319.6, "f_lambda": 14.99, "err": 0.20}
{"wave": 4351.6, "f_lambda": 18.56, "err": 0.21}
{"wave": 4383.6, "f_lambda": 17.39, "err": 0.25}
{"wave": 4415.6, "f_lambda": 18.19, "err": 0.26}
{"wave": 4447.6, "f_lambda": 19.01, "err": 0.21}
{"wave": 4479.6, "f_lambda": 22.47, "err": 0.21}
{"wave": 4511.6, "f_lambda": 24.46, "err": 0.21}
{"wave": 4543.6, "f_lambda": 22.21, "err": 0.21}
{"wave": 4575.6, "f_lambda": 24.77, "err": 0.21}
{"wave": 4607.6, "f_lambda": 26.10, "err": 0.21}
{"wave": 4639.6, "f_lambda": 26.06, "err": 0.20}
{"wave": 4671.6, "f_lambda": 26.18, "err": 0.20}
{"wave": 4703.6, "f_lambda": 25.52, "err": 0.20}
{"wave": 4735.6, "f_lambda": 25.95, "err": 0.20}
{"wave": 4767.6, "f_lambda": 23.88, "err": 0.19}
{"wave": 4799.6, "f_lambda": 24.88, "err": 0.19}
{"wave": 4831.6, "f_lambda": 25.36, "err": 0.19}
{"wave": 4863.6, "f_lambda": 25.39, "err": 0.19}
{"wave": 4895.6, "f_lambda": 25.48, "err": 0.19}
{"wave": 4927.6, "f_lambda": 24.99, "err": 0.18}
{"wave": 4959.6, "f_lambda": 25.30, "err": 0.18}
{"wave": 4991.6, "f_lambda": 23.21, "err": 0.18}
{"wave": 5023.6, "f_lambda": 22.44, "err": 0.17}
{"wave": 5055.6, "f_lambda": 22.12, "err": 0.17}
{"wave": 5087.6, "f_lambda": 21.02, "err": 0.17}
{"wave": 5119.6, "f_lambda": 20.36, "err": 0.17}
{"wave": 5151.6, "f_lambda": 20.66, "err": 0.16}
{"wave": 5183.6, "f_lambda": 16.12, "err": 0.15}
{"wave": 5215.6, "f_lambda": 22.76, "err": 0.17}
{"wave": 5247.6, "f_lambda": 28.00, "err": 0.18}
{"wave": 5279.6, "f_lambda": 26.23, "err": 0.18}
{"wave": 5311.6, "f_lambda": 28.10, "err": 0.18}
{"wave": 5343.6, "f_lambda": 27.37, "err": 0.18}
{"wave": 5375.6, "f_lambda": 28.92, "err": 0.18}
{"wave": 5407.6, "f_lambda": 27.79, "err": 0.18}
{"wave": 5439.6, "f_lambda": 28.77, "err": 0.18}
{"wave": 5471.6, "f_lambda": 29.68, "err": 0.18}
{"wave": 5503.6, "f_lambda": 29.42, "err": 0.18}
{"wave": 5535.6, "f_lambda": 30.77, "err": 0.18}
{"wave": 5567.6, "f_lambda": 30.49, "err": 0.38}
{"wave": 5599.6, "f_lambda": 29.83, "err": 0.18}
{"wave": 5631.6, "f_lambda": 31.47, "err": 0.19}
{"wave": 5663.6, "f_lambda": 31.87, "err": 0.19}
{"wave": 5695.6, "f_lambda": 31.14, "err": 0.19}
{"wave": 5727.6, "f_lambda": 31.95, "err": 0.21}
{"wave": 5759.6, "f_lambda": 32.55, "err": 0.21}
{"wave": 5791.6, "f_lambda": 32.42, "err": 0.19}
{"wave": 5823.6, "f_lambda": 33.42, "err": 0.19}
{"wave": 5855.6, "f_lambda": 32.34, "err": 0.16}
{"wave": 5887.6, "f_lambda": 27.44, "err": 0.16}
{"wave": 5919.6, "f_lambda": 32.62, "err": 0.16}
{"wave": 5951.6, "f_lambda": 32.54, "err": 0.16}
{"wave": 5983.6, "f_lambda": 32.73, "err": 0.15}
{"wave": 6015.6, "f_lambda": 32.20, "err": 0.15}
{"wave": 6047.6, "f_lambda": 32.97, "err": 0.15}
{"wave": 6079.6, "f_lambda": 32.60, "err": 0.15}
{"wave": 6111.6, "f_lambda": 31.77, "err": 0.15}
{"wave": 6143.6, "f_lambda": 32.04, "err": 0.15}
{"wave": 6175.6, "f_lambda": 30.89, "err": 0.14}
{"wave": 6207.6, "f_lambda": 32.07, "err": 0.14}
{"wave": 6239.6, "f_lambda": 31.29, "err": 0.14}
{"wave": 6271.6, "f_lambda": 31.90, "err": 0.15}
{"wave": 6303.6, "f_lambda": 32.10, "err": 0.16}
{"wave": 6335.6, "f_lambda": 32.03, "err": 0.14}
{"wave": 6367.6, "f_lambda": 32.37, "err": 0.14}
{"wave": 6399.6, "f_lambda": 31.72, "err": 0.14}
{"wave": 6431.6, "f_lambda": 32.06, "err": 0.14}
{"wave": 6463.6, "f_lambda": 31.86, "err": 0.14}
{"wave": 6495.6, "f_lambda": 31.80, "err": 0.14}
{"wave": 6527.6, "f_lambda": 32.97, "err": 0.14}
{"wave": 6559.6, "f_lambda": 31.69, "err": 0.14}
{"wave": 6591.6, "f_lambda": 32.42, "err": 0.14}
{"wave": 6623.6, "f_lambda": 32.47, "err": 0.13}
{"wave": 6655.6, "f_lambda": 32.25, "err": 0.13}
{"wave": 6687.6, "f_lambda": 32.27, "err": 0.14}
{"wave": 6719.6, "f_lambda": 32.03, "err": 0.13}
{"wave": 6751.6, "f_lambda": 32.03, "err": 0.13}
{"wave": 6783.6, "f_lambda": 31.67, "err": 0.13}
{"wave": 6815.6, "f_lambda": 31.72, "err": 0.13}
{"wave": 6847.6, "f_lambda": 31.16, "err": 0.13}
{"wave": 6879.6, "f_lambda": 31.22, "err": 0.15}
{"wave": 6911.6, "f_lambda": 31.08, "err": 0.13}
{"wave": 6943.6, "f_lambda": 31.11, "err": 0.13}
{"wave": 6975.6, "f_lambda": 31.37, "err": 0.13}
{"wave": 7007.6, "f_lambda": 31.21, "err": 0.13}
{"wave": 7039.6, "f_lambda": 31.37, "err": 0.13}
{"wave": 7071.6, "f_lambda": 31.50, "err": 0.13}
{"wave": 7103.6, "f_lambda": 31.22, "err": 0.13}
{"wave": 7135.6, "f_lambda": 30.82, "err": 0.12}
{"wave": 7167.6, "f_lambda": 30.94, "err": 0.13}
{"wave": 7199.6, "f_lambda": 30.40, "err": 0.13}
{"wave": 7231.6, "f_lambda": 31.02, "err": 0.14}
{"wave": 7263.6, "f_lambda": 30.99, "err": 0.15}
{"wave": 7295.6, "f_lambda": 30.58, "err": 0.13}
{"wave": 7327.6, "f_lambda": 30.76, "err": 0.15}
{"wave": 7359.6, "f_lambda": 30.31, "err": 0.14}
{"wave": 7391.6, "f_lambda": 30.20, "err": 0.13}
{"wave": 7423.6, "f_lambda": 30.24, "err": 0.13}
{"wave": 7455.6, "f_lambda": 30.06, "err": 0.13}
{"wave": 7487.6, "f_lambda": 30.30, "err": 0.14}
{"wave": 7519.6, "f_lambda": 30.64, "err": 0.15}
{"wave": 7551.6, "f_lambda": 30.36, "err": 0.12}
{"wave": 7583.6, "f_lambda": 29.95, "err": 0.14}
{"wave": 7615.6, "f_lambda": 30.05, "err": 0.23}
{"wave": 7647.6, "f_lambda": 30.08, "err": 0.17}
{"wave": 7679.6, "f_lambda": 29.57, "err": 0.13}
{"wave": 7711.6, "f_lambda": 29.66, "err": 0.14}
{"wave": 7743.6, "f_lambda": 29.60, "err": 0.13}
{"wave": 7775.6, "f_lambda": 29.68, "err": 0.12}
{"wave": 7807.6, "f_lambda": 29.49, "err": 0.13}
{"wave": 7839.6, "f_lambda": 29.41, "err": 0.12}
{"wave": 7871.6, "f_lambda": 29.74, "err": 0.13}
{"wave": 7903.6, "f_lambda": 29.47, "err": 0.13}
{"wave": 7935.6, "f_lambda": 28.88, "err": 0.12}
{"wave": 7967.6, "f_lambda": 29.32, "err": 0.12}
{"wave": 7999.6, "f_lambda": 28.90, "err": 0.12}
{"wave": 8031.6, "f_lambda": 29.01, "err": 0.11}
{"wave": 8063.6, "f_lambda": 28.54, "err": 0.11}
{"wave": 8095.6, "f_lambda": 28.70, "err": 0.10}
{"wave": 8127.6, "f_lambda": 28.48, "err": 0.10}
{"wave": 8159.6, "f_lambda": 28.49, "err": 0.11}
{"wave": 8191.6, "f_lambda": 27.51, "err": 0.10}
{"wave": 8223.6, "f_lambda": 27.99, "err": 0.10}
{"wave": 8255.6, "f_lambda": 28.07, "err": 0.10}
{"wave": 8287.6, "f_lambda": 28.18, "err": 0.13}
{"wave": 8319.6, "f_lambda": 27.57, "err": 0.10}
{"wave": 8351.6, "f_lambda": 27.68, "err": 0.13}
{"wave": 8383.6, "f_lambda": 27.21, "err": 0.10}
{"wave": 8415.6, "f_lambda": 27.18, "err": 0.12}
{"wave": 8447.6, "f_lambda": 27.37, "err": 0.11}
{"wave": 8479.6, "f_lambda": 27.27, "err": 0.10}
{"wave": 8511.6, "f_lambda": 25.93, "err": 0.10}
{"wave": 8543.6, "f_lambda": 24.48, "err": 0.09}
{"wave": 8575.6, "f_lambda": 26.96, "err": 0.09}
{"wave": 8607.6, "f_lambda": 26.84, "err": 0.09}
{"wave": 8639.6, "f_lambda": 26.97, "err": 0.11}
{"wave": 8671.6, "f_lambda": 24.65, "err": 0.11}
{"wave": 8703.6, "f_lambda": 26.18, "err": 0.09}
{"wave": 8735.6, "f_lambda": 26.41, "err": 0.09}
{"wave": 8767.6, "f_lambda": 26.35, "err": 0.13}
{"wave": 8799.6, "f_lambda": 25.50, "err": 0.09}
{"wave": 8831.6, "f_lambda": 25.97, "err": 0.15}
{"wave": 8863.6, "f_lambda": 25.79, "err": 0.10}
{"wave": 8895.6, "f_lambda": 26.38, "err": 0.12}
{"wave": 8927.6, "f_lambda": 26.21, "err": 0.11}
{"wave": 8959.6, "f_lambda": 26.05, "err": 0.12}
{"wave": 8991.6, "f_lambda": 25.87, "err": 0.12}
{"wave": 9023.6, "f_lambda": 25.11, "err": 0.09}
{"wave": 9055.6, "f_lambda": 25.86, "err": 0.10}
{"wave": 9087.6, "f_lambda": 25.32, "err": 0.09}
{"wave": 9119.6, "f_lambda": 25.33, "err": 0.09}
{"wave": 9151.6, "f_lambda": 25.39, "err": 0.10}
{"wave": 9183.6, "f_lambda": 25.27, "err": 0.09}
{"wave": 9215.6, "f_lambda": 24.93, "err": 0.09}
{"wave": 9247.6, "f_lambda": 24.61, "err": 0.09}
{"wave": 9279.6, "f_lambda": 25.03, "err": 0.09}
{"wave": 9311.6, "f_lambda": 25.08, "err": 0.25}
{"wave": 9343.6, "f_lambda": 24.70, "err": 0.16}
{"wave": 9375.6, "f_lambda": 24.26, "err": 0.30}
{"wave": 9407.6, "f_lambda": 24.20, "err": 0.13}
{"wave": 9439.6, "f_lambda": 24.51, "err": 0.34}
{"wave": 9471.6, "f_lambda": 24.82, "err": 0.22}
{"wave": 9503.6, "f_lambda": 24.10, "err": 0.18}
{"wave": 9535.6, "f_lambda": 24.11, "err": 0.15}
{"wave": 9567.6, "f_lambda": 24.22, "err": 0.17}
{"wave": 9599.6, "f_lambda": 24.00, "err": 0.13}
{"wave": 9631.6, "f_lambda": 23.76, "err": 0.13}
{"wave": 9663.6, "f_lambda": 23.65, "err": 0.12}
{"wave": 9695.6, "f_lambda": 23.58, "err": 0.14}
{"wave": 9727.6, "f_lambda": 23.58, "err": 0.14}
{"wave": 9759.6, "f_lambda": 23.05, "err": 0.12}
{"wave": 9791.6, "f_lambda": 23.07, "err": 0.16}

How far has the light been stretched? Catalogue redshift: 0.00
